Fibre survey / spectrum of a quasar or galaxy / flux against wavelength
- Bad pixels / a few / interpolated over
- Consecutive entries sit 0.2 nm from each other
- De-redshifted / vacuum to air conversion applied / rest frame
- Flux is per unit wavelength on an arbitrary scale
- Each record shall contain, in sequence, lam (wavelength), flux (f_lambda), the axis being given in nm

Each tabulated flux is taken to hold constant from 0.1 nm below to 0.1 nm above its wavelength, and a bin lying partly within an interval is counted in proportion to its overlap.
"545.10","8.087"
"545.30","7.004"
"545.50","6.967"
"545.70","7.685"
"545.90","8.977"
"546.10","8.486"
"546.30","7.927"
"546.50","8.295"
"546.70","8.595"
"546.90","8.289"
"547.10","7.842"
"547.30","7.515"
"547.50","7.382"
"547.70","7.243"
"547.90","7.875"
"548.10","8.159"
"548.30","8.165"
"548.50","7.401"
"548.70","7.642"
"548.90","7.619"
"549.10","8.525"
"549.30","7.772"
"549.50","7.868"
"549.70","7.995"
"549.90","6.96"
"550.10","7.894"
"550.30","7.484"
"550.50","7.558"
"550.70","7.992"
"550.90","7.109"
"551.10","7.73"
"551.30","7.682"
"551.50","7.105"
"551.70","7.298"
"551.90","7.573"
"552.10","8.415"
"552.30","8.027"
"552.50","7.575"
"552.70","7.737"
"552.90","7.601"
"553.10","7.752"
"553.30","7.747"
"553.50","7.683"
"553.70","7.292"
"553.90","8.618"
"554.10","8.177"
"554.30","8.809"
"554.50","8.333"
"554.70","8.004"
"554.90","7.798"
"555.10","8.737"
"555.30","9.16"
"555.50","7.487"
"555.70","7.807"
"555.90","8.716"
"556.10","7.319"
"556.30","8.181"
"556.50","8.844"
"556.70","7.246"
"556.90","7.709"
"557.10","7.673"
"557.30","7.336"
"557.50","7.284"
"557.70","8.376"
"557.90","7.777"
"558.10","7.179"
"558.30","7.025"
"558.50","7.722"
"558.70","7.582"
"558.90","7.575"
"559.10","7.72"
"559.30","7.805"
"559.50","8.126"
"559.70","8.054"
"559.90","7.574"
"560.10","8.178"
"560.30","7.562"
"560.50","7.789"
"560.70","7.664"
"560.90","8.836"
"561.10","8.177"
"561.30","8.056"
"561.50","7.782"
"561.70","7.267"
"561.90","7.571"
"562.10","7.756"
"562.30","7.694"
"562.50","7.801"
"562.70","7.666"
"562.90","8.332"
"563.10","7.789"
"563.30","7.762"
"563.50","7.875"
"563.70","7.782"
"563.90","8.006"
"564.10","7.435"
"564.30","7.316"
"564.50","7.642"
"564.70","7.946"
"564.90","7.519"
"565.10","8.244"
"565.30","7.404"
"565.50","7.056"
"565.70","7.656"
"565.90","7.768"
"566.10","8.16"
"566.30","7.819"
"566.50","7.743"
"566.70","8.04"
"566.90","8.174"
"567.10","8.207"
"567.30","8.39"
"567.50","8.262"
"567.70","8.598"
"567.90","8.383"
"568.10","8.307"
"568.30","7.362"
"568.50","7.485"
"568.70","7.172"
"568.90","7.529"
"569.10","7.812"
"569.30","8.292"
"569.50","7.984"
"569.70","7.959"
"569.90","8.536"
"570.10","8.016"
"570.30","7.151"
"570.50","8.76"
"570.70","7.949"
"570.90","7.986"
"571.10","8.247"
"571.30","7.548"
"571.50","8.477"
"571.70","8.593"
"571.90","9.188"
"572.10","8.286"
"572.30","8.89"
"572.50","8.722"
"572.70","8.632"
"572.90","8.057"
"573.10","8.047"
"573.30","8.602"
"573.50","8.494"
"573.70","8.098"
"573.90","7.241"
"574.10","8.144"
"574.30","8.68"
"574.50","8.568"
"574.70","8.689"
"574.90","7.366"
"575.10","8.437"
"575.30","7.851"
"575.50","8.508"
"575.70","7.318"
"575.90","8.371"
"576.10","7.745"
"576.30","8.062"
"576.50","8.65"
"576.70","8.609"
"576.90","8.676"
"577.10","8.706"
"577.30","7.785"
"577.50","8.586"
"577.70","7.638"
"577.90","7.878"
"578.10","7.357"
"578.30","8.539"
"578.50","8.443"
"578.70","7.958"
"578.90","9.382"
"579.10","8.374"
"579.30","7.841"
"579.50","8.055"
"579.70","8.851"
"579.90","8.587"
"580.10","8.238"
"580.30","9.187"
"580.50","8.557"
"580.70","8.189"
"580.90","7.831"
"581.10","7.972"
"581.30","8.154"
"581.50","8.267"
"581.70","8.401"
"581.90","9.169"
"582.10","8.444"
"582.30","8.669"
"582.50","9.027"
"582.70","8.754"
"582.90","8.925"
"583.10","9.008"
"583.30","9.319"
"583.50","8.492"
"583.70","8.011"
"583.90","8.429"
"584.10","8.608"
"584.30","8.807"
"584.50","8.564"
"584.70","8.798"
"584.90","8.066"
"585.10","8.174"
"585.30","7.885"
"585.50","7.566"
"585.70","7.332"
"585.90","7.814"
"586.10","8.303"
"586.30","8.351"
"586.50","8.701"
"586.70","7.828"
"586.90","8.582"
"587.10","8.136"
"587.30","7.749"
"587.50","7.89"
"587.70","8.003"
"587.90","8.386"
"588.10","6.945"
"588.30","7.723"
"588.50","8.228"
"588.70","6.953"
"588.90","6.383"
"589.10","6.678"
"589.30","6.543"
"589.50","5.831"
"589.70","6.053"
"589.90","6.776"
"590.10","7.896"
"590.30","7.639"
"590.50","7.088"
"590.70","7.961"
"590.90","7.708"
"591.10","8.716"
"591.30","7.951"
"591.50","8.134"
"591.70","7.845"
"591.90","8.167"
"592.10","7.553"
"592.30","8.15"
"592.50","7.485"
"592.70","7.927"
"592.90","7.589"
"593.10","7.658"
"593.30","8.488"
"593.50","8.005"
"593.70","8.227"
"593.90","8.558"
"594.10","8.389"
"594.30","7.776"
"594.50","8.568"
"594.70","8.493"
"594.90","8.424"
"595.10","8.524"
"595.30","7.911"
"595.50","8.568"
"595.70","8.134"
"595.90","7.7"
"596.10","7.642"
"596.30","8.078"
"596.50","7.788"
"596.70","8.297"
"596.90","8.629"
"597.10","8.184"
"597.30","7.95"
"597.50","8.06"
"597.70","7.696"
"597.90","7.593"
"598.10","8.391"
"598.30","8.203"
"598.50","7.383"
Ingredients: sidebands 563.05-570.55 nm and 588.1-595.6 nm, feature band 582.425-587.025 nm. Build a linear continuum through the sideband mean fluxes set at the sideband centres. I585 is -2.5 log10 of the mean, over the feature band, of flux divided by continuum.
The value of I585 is -0.08 mag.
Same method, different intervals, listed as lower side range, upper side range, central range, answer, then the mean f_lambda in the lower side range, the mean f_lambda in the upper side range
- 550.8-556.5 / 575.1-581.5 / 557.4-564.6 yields 0.04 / 7.93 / 8.26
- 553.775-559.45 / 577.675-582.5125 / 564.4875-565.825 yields 0.06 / 7.93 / 8.36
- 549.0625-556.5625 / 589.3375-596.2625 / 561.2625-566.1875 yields 0.02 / 7.89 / 7.86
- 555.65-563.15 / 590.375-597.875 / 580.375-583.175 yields -0.07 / 7.8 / 8.05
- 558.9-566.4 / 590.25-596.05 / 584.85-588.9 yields 0.01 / 7.8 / 8.05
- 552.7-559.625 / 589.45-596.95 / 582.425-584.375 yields -0.11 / 7.89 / 7.91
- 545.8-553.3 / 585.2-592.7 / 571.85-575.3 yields -0.08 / 7.81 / 7.65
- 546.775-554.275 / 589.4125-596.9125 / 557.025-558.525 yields 0.03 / 7.75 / 7.9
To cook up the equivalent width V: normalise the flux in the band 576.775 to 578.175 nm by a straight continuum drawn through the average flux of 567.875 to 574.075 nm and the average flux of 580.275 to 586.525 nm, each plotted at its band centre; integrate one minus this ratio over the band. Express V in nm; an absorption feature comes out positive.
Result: 0.03 nm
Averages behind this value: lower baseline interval 8.12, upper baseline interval 8.42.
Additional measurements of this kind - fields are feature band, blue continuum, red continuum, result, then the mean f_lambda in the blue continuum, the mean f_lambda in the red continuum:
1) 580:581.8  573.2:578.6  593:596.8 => -0.028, 8.19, 8.17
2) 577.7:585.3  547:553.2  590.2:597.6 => -0.476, 7.69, 8.05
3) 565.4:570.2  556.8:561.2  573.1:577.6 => 0.041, 7.76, 8.23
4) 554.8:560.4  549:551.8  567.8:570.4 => -0.088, 7.64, 7.85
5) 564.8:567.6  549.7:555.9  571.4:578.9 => 0.077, 7.85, 8.28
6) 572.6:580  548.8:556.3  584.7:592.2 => -0.474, 7.87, 7.68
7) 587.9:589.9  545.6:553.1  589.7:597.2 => 0.271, 7.81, 7.99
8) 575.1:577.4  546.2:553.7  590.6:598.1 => -0.080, 7.75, 8.07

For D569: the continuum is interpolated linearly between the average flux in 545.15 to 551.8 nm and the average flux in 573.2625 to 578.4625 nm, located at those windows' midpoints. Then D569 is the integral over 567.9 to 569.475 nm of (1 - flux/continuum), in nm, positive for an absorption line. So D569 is 0.06 nm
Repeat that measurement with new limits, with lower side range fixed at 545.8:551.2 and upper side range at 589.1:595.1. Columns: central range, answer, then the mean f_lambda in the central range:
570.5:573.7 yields -0.233 nm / 8.38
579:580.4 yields -0.116 nm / 8.45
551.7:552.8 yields 0.006 nm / 7.81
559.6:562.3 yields -0.008 nm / 7.86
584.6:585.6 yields -0.040 nm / 8.1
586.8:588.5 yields -0.035 nm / 7.94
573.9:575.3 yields -0.071 nm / 8.2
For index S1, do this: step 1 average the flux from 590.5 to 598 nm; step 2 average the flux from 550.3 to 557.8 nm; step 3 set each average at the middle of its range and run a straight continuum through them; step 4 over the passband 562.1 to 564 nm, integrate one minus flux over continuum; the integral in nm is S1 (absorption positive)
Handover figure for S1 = 0.02 nm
